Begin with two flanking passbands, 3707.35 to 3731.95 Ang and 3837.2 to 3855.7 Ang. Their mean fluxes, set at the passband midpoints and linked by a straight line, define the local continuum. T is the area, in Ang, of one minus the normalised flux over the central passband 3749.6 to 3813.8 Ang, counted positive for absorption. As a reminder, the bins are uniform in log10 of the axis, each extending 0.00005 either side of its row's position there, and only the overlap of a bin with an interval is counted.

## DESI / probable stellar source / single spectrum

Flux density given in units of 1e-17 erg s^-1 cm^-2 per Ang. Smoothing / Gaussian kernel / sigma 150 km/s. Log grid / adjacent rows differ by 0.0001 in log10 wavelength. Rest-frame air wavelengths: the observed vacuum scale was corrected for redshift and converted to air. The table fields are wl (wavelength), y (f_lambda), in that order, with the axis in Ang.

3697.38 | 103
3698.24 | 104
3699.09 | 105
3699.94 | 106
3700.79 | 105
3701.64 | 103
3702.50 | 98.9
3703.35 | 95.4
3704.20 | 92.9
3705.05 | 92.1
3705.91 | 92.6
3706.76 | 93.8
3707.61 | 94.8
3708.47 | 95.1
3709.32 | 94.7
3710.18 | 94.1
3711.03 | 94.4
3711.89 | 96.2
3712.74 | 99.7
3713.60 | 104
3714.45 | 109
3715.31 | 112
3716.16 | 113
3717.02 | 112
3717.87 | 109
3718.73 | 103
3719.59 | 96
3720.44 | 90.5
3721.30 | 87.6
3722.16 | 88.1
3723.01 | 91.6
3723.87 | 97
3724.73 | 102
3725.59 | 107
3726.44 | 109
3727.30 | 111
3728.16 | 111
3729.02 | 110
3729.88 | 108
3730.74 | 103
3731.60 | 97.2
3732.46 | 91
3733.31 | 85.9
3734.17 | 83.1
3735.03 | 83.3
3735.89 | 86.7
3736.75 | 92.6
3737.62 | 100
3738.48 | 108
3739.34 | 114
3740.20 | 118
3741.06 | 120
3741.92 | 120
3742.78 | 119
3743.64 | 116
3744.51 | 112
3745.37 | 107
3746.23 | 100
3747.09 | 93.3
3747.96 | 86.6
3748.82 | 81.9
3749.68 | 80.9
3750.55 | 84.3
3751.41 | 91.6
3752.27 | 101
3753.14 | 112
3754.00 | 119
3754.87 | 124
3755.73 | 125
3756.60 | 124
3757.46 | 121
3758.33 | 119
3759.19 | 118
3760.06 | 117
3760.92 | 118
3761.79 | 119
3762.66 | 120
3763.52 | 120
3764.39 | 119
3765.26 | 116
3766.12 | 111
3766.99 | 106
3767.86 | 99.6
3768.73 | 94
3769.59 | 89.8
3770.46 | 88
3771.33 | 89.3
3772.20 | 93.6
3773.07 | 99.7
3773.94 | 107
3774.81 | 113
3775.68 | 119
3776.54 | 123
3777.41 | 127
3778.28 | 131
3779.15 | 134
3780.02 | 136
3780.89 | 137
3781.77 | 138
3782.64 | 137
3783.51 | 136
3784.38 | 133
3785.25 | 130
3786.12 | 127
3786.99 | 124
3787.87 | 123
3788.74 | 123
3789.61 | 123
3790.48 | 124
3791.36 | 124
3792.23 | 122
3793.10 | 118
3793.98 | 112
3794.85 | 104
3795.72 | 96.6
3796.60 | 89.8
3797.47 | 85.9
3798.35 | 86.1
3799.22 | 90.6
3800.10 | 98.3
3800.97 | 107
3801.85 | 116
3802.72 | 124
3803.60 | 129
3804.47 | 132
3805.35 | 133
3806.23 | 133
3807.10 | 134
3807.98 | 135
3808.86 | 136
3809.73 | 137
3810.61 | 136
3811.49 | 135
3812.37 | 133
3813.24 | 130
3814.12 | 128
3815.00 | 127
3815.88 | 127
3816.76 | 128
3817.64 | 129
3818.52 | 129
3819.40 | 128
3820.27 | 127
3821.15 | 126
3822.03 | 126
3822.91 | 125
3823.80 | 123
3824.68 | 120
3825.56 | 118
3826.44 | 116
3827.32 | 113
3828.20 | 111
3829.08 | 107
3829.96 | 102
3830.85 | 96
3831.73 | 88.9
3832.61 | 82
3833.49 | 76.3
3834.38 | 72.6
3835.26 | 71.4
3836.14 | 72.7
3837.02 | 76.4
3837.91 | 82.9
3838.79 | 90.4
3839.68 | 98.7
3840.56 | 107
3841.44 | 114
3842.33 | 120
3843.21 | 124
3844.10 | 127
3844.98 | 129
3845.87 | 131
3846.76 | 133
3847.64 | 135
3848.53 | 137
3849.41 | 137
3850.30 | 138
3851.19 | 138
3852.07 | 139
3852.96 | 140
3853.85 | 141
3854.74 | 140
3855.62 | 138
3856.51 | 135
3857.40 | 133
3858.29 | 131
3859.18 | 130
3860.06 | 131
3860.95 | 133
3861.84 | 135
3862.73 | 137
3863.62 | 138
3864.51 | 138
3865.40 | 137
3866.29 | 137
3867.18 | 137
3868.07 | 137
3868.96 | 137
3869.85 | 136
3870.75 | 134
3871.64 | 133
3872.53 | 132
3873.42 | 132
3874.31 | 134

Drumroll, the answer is -2.3 Ang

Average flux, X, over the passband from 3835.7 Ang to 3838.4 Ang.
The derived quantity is 77.7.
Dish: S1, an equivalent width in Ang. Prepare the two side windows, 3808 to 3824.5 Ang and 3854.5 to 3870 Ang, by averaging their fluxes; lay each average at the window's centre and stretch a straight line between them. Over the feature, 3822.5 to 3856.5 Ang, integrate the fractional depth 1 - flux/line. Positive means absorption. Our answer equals 4.8 Ang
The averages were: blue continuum 129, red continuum 136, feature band 114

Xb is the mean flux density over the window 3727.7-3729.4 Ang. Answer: 110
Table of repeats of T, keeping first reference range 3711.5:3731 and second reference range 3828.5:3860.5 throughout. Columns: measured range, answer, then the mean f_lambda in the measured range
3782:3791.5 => -1.6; 128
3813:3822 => -1.2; 128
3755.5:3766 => -1.2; 119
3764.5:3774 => 0.7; 99.8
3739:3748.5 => -0.4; 109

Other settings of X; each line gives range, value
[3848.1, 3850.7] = 137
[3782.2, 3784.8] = 136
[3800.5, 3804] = 119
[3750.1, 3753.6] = 97.4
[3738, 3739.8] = 111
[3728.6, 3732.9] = 102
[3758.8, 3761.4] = 118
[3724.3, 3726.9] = 106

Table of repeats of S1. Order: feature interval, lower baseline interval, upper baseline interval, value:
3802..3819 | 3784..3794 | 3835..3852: -1.50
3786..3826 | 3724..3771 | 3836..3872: -1.17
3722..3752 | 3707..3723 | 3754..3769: 1.90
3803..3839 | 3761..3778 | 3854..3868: 2.29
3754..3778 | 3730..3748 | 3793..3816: -0.69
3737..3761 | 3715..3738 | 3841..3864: -0.78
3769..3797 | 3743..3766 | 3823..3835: -2.91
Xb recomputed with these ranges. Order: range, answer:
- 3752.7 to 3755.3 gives 118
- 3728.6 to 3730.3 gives 109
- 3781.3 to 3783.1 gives 137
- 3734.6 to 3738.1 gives 90.7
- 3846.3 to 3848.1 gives 134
